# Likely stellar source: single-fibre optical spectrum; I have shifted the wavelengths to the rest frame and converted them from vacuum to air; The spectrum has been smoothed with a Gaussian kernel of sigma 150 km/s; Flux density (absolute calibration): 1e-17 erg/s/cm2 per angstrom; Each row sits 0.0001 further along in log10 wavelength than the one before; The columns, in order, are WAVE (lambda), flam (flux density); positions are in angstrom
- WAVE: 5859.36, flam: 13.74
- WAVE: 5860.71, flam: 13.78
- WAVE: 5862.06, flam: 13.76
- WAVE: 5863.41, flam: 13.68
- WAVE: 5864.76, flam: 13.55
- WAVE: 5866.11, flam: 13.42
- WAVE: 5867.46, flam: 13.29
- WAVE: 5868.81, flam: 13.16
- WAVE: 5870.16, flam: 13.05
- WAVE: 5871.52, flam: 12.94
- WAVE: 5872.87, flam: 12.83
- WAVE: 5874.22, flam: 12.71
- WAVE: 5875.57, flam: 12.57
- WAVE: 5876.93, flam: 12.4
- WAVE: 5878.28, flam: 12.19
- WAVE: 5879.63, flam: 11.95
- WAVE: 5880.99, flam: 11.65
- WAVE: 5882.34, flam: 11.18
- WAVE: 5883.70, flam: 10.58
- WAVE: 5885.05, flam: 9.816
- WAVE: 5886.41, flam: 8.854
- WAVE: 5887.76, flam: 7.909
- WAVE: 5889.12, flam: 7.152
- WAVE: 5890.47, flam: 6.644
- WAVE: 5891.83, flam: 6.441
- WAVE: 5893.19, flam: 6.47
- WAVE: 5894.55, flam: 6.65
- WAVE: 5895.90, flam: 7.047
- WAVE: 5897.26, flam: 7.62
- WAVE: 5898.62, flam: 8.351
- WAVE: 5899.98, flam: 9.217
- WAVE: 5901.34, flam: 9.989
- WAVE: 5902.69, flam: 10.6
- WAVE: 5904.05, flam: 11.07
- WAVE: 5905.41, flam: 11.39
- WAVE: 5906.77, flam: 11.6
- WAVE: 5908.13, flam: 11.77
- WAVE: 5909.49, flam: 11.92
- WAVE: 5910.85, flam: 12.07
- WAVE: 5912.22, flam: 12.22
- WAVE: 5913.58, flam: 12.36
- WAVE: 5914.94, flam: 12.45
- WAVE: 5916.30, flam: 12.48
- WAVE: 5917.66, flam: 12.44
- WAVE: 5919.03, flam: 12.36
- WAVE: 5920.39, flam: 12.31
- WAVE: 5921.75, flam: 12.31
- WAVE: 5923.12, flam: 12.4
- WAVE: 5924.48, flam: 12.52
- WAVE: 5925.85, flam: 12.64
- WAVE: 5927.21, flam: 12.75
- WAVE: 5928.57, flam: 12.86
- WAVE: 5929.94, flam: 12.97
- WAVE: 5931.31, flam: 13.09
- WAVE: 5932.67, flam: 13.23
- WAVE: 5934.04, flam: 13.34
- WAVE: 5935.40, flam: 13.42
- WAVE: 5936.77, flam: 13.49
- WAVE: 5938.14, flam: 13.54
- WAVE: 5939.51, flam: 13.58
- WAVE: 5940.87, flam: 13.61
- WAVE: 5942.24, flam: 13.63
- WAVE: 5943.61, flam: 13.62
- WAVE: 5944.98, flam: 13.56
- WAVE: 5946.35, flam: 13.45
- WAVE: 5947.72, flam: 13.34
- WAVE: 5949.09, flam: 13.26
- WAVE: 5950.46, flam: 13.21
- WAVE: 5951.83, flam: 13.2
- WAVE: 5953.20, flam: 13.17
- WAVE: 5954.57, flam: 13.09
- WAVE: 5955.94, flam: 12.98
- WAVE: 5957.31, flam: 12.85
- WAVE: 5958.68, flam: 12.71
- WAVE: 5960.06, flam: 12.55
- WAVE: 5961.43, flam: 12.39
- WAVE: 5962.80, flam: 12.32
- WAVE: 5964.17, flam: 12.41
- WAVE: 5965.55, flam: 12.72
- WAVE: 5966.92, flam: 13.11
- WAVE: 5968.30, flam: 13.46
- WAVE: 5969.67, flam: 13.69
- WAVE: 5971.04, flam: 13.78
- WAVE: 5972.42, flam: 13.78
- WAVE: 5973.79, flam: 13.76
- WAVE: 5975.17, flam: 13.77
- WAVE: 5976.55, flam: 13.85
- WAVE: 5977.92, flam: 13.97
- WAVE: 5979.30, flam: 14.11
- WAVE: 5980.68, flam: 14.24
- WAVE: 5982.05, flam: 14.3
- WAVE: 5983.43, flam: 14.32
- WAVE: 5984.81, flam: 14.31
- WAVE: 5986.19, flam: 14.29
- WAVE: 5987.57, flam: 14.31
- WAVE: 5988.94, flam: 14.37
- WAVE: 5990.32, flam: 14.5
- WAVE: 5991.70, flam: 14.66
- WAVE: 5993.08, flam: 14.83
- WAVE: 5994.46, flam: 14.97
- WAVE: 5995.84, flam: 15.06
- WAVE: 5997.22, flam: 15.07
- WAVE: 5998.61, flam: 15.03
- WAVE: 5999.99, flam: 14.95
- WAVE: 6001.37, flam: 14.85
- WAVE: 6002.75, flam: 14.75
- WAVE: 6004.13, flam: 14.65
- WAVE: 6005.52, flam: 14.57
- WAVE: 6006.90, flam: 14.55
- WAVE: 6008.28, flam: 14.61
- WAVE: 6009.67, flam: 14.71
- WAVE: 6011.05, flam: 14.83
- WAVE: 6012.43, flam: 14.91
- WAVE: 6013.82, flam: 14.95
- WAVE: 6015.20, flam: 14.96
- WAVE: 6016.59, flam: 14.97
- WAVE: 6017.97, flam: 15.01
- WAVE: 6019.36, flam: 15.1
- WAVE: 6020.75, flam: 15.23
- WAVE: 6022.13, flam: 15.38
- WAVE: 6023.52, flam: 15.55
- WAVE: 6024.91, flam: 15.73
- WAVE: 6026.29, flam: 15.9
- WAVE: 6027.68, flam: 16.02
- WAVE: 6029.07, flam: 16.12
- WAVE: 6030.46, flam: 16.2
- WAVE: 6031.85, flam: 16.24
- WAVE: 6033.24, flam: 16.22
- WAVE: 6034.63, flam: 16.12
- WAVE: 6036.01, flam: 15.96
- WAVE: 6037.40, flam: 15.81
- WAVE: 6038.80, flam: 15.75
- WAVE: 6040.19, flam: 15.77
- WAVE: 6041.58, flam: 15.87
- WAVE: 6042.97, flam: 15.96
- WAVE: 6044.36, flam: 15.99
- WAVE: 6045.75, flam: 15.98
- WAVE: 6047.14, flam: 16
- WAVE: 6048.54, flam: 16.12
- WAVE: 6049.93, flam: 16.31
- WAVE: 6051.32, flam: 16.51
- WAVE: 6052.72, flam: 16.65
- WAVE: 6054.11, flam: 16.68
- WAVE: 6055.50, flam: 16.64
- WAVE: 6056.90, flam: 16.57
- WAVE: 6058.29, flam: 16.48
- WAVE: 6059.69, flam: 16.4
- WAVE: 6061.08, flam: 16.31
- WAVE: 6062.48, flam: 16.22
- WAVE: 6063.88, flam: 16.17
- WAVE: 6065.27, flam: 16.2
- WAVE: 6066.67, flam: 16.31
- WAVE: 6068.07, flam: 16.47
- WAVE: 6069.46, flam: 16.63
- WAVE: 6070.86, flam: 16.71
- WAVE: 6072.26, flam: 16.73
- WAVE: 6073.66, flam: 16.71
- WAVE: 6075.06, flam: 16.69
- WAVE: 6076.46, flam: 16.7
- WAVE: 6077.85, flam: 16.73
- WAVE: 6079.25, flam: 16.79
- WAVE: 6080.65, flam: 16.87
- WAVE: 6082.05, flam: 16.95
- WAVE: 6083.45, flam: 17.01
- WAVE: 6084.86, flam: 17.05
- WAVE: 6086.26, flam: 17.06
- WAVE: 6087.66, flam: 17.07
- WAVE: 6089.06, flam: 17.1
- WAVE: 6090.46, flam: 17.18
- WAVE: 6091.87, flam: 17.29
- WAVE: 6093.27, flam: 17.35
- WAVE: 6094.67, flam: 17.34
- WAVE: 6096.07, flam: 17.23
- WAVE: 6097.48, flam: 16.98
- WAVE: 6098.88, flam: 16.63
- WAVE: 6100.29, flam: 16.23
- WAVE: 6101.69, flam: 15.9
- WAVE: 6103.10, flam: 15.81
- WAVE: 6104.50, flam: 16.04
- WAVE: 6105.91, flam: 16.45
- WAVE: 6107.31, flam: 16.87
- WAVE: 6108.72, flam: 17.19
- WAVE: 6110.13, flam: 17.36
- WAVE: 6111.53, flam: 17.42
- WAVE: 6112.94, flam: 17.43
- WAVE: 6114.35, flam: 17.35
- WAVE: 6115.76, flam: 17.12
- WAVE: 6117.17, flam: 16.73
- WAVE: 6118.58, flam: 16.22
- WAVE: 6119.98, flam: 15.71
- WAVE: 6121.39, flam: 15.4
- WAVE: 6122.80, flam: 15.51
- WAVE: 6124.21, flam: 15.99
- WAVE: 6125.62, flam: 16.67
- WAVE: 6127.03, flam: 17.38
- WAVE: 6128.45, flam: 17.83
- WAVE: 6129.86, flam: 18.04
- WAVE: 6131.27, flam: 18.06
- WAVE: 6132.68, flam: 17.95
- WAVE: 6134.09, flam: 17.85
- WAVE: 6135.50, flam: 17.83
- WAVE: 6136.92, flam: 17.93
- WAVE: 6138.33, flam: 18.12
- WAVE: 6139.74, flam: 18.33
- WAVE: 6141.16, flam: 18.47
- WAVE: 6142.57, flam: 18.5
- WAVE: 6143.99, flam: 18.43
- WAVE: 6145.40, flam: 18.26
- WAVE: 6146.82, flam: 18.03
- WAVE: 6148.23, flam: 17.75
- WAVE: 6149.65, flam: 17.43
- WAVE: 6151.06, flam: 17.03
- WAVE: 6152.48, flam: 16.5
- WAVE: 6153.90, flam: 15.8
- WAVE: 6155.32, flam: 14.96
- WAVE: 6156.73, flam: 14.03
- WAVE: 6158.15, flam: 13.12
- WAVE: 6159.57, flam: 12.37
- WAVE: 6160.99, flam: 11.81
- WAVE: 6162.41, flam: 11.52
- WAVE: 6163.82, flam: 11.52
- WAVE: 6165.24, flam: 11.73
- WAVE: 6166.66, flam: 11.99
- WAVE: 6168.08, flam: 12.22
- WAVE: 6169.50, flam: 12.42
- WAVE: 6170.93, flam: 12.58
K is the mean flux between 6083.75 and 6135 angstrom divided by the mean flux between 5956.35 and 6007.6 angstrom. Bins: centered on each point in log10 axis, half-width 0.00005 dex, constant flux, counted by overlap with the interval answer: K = 1.2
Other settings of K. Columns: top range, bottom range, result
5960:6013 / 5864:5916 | 1.32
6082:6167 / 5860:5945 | 1.41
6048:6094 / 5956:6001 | 1.20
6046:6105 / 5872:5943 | 1.47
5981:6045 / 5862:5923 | 1.38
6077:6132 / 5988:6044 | 1.10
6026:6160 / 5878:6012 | 1.32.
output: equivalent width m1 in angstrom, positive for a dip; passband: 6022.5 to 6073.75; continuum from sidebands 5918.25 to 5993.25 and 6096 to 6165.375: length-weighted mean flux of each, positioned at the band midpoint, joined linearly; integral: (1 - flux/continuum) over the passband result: -4.13 angstrom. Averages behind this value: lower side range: 13.4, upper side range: 16.4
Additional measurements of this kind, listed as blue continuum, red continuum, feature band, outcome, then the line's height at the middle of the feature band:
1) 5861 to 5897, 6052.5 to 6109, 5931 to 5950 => -1.2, 12.6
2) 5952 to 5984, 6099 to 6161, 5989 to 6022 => -1.7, 14.1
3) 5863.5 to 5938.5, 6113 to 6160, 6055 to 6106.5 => -3.6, 15.6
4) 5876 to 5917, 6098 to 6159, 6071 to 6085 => -1.3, 15.4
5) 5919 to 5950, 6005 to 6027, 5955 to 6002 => 1.0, 14.2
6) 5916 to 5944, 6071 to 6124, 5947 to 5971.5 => 1.1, 13.6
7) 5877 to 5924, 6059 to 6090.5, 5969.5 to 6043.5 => -3.9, 14.2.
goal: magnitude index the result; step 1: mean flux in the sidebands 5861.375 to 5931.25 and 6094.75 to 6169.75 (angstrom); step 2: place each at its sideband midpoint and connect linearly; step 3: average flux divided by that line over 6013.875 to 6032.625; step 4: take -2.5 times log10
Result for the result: -0.12 mag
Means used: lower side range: 11.2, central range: 15.6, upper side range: 16.2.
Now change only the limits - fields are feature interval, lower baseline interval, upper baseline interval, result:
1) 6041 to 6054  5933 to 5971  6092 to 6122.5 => -0.058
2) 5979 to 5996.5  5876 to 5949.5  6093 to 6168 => -0.110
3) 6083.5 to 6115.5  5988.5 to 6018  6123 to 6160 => -0.037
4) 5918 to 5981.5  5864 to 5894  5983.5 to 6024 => -0.005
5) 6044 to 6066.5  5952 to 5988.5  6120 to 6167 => -0.108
